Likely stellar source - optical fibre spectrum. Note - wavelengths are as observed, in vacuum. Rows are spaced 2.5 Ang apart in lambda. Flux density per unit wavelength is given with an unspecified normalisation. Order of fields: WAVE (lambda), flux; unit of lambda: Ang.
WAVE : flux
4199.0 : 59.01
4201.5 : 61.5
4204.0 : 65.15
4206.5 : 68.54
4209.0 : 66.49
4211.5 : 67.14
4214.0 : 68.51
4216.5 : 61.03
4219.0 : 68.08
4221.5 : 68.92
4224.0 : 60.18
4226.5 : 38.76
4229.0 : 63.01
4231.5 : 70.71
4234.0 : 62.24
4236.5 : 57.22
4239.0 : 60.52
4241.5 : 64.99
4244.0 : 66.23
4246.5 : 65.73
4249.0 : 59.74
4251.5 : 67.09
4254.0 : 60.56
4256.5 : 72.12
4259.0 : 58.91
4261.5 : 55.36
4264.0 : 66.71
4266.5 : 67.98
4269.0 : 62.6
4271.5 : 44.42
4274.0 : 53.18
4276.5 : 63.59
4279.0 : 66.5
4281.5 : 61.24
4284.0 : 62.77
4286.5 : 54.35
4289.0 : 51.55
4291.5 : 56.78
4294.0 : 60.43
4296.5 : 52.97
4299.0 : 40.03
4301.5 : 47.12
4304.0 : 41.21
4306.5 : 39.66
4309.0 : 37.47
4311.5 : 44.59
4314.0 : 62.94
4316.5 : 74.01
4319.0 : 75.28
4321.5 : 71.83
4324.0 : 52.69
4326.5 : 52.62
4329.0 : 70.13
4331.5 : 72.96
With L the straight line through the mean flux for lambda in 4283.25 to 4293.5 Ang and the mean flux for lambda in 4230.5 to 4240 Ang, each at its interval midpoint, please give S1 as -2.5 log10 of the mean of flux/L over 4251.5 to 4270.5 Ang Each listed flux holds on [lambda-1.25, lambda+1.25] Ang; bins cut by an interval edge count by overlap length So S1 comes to -0.07 mag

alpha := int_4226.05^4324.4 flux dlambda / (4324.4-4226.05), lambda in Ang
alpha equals 58.6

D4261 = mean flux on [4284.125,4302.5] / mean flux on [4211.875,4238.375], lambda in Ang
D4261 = 0.85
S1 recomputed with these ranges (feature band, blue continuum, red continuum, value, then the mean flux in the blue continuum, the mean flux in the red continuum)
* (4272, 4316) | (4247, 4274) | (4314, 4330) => 0.20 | 61.3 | 65.8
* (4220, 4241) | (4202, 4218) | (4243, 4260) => 0.08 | 66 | 64.4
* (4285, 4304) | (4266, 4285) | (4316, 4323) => 0.26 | 59.9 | 72.9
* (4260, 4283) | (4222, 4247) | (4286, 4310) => -0.13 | 61.1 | 48.1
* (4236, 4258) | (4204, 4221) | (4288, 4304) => -0.07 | 66.6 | 50.7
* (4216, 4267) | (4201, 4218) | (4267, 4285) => 0.00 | 65.7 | 59.5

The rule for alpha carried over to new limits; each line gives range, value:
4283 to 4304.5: 52.2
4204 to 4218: 66.3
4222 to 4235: 59.5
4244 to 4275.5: 61.4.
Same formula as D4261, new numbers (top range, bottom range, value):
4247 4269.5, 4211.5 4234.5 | 1.01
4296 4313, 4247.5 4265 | 0.69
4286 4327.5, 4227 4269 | 0.85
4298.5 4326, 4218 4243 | 0.87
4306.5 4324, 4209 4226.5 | 0.92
